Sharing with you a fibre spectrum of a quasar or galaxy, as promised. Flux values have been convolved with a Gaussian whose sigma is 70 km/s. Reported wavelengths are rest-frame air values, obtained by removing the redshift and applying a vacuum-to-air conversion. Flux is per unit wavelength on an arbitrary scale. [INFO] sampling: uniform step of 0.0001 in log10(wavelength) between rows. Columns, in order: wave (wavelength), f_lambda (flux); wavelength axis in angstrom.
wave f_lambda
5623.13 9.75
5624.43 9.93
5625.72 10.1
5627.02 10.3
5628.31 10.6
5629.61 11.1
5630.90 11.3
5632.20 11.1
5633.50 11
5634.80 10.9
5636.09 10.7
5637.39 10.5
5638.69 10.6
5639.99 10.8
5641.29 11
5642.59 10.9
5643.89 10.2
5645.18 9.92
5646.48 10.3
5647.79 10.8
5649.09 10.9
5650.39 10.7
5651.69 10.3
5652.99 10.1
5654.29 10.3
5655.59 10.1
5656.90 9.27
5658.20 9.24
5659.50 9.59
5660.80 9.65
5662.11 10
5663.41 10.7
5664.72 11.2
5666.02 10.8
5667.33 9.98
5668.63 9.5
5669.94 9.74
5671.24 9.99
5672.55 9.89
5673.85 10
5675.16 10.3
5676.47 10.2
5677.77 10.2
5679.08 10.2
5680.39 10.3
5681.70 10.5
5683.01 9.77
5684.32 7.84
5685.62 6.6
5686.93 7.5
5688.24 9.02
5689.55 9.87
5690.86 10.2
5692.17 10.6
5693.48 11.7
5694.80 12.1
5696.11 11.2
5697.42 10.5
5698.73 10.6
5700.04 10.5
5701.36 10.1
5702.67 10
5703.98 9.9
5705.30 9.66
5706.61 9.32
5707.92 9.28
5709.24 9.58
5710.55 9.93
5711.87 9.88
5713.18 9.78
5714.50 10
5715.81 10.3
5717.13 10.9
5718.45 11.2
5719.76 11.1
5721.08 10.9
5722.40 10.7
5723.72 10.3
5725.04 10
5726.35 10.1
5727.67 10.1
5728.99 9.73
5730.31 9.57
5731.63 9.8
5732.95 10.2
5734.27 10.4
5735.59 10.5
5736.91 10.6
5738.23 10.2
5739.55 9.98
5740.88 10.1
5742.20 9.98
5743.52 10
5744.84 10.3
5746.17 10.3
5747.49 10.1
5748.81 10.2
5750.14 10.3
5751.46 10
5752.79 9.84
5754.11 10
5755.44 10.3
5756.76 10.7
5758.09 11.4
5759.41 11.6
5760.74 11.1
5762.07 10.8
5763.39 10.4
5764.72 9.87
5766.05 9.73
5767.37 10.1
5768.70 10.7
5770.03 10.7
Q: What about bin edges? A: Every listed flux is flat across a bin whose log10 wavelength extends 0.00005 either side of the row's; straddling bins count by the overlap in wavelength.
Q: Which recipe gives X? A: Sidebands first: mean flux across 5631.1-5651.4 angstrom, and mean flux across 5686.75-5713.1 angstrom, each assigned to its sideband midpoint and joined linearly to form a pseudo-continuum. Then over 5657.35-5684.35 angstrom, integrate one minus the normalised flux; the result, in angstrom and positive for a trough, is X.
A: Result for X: 1.0 angstrom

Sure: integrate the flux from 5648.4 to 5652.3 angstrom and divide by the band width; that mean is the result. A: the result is 10.6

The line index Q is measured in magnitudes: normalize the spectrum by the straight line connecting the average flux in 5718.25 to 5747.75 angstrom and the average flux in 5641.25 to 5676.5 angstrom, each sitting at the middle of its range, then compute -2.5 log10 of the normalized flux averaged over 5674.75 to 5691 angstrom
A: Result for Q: 0.09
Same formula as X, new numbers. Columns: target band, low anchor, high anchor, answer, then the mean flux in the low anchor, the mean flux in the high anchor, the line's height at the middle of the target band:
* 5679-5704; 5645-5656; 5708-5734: 0.8 angstrom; 10.4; 10.2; 10.3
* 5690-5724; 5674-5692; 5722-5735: -2.1 angstrom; 9.47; 10.1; 9.79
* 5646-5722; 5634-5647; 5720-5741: 2.4 angstrom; 10.6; 10.2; 10.4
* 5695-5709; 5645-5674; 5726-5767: 0.1 angstrom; 10.1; 10.3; 10.2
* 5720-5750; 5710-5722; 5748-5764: 0.9 angstrom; 10.5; 10.6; 10.5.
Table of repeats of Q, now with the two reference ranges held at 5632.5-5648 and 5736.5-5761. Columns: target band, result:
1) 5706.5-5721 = 0.028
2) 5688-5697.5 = -0.023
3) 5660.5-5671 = 0.038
